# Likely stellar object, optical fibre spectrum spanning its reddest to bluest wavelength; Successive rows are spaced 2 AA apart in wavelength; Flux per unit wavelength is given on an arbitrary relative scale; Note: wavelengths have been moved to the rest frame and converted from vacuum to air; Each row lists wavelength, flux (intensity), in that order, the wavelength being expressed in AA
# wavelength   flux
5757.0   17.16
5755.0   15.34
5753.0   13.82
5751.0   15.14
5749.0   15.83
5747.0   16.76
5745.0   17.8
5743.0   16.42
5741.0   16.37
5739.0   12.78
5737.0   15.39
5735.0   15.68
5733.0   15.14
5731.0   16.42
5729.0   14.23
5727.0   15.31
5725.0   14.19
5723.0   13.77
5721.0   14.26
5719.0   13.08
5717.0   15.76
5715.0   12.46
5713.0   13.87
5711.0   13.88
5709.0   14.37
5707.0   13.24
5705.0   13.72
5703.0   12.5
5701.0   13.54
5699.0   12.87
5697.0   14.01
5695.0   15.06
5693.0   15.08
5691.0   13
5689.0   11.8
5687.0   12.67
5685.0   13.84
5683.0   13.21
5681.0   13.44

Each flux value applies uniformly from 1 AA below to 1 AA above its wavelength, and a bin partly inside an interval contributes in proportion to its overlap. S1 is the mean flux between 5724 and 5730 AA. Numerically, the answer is 14.6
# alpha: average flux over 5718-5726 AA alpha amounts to 13.8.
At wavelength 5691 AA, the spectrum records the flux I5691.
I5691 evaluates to 13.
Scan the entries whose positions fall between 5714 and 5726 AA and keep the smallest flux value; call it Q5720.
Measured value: 12.46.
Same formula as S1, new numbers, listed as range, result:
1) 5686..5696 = 13.5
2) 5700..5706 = 13.3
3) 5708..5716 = 13.6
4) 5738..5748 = 16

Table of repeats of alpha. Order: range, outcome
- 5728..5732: 15.3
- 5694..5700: 14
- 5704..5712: 13.8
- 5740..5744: 16.4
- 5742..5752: 16.4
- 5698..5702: 13.2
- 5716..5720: 14.4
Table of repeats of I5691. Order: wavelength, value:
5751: 15.14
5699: 12.87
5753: 13.82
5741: 16.37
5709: 14.37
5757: 17.16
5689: 11.8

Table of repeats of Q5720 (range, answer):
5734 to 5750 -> 12.78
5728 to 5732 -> 14.23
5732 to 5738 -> 15.14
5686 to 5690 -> 11.8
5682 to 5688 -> 12.67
